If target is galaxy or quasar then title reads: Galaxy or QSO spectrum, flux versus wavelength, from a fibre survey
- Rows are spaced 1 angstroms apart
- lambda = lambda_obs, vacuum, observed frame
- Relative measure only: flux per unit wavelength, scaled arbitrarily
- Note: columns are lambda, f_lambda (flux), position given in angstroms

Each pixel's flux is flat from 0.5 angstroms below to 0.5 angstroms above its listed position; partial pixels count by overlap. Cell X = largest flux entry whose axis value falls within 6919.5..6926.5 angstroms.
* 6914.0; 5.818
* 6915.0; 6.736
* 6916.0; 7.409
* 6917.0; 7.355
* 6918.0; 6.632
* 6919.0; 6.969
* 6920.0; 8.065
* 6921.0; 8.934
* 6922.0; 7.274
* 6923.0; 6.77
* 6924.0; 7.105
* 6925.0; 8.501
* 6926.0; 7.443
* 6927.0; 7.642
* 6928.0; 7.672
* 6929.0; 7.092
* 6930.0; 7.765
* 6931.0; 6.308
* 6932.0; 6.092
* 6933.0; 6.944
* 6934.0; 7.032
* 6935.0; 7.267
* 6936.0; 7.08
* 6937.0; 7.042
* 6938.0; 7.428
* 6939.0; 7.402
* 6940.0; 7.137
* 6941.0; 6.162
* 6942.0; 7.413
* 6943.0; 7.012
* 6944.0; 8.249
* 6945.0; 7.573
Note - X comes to 8.934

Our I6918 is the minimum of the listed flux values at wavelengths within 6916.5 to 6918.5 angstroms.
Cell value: 6.632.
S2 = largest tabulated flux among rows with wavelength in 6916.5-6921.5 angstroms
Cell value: 8.934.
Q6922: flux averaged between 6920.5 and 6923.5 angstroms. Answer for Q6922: 7.66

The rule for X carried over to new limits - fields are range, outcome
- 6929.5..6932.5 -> 7.765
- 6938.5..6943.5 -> 7.413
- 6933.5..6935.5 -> 7.267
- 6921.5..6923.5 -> 7.274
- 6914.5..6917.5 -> 7.409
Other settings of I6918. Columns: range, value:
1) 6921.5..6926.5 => 6.77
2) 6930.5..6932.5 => 6.092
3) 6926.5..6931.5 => 6.308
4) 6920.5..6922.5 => 7.274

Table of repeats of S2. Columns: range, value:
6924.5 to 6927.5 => 8.501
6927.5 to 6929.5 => 7.672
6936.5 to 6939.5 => 7.428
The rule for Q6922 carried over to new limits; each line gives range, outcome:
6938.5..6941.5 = 6.9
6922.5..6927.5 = 7.49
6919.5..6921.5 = 8.5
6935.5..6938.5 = 7.18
